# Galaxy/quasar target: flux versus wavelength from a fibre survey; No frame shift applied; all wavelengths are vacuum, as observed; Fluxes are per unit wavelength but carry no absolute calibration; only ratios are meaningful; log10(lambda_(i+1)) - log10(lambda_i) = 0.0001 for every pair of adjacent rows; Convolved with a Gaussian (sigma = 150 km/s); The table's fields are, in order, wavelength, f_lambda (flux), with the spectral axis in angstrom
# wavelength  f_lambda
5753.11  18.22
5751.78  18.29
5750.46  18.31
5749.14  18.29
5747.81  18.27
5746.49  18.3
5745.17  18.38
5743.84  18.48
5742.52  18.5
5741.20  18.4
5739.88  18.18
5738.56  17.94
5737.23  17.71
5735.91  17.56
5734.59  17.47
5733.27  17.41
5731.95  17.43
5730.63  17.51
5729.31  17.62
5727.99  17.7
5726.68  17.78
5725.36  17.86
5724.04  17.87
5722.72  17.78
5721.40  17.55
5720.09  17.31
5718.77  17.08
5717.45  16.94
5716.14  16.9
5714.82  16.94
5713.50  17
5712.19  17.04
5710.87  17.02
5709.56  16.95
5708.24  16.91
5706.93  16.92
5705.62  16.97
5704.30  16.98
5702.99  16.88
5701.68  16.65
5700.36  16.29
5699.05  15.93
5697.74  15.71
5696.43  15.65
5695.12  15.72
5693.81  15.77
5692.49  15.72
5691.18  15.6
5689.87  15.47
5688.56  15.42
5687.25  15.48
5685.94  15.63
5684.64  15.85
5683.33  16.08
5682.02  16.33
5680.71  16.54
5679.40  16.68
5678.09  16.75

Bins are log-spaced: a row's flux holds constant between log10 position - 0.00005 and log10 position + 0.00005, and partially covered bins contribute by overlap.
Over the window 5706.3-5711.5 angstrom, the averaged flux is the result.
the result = 17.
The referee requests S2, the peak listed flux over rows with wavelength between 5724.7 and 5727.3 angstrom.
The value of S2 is 17.86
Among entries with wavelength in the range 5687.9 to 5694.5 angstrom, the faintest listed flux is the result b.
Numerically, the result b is 15.42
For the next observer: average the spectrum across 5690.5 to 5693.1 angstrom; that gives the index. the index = 15.7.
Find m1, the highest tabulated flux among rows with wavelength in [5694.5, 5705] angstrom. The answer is 16.98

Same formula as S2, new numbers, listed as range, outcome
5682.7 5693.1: 16.08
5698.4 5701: 16.29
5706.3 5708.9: 16.92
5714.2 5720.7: 17.31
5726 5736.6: 17.78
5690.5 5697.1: 15.77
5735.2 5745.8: 18.5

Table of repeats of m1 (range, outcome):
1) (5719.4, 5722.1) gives 17.55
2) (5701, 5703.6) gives 16.88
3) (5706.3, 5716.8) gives 17.04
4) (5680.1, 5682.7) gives 16.54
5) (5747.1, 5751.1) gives 18.31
